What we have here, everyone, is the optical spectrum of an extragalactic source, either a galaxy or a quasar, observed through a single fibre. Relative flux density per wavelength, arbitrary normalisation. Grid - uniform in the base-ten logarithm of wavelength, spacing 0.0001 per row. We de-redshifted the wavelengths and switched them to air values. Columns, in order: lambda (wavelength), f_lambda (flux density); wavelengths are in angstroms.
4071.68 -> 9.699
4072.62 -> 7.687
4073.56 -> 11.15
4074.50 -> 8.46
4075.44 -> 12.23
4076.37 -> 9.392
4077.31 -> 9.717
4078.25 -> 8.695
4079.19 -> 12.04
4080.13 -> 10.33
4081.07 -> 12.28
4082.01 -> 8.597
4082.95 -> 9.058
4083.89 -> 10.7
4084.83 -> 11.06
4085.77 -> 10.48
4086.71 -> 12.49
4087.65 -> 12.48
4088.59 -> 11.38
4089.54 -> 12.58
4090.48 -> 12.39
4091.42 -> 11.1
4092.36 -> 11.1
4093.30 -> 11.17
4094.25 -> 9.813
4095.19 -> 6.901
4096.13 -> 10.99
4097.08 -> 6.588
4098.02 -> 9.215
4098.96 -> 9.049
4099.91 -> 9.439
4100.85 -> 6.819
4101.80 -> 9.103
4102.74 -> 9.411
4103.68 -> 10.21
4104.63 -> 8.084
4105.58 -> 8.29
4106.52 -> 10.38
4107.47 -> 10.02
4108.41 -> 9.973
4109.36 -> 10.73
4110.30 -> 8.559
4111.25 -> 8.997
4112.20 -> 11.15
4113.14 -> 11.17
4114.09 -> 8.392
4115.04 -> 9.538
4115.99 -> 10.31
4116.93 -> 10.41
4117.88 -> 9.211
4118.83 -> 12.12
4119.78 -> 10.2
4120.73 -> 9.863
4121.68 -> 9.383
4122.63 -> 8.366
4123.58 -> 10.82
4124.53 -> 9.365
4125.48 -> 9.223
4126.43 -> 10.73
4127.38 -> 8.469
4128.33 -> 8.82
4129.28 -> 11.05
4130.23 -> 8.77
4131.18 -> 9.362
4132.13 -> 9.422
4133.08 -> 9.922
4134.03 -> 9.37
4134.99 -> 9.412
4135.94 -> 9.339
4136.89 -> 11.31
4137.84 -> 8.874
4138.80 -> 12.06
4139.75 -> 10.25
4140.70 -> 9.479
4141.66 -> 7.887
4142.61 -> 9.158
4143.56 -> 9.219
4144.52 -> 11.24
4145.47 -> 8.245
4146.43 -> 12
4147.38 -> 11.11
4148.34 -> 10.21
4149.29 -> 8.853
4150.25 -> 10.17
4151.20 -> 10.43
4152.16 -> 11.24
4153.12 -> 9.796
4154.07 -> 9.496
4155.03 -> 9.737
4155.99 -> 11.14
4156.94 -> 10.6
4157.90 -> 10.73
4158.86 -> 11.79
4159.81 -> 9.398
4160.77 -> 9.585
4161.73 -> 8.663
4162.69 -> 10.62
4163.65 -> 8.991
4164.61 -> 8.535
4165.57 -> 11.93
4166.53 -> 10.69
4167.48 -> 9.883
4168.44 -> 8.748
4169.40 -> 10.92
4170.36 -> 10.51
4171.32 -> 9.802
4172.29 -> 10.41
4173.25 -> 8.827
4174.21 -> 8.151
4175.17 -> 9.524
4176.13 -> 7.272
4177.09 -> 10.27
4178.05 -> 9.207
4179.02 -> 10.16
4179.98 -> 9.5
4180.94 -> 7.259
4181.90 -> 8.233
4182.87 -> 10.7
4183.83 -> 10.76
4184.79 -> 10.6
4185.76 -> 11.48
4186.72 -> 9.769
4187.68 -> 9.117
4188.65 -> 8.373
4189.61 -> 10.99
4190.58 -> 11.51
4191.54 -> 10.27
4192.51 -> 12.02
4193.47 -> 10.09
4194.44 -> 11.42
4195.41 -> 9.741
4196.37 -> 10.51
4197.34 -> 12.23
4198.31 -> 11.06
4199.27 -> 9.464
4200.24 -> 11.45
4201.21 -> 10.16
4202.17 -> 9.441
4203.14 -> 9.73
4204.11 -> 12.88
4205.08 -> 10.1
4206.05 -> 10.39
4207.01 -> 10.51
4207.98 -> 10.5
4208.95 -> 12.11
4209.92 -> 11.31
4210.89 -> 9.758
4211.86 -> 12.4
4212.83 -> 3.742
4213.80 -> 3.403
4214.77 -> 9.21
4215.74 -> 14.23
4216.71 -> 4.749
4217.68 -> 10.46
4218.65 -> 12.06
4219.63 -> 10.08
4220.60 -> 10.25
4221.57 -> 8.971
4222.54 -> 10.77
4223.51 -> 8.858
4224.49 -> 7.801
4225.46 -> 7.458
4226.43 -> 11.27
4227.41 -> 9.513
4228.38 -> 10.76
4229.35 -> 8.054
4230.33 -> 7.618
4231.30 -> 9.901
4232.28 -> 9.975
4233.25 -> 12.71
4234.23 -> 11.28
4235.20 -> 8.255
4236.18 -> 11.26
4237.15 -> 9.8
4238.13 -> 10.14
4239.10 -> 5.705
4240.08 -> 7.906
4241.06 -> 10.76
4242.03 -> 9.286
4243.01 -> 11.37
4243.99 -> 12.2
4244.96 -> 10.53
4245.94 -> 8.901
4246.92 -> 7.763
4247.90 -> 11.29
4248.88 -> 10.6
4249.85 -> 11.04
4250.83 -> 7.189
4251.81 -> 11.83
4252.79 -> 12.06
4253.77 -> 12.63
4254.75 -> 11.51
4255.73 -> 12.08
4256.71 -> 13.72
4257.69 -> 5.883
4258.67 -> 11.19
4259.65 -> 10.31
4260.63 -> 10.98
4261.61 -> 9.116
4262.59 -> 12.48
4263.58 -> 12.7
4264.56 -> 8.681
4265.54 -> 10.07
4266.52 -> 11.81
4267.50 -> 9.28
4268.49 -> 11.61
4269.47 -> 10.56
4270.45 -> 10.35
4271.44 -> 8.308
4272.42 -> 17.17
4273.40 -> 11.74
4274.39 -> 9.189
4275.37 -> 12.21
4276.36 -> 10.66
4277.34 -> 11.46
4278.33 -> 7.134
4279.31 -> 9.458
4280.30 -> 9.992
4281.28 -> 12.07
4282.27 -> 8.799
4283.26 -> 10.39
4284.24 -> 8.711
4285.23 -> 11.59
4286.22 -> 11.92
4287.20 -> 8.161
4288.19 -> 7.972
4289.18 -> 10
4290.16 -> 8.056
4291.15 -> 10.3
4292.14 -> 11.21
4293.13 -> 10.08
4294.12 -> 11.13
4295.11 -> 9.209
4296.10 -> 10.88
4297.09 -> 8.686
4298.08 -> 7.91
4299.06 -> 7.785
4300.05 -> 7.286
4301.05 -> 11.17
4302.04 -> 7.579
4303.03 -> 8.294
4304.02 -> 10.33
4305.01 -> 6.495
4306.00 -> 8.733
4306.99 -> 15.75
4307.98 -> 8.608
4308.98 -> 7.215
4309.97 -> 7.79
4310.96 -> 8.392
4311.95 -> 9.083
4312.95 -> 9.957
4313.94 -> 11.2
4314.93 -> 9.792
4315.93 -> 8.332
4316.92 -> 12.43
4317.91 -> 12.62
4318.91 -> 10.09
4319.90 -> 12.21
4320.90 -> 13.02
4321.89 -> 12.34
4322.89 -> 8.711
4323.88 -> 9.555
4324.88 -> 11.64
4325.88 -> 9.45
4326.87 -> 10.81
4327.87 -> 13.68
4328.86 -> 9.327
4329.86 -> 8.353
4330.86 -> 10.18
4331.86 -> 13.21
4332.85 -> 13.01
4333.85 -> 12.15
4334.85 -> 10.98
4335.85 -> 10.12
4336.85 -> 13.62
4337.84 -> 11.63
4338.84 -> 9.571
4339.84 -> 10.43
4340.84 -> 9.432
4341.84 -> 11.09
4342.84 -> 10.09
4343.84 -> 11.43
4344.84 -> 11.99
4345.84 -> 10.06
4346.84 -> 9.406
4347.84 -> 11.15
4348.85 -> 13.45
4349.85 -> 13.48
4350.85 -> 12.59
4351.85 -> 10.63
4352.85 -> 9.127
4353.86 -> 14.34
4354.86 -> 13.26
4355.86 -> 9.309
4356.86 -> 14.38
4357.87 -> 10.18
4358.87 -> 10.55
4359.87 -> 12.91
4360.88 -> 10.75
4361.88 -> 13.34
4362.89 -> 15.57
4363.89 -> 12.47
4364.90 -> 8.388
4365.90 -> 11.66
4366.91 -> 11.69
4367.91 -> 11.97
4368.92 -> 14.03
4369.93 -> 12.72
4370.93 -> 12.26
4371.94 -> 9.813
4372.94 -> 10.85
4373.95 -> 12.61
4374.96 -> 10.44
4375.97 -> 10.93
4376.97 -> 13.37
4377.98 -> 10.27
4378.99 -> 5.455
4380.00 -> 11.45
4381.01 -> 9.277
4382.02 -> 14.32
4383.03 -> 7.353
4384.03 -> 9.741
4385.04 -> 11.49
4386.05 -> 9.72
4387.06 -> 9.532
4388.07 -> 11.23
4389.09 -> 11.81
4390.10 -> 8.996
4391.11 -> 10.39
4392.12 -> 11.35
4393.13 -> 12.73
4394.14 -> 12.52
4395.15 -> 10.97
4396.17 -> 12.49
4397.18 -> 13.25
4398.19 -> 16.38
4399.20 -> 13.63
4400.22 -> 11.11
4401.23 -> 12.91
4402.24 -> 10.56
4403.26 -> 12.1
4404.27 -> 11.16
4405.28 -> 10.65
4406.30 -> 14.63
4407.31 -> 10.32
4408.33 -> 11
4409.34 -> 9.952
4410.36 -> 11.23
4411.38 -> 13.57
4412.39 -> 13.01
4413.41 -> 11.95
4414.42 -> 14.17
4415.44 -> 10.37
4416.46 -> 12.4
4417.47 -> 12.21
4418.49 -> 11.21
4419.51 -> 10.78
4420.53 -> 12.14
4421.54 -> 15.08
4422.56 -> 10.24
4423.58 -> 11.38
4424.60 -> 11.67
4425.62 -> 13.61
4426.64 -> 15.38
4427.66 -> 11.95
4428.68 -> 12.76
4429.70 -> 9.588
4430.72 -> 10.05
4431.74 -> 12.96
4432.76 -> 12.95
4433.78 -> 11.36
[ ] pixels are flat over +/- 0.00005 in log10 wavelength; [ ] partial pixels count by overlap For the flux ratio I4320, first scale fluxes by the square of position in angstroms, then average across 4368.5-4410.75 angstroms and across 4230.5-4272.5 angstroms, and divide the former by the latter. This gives 1.2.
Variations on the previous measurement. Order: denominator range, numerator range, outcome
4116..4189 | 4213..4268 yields 1.06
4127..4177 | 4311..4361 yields 1.23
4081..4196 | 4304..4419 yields 1.26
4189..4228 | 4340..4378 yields 1.24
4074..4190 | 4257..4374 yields 1.18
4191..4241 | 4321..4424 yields 1.25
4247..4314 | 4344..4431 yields 1.21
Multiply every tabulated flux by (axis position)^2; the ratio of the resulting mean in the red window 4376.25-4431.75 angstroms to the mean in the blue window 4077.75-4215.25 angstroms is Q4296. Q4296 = 1.32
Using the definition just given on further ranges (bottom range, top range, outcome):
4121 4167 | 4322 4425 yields 1.29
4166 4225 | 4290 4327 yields 1.05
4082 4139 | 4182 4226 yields 1.06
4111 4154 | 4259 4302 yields 1.10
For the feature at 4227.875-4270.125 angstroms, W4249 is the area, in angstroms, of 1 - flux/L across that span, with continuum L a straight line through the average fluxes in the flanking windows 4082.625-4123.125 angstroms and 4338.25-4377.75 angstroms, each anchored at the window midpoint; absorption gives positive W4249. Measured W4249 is 2.3 angstroms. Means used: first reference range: 9.97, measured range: 10.3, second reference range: 11.6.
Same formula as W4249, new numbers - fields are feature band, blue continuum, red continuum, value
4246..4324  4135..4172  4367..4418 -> 4.8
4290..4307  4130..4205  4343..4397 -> 2.4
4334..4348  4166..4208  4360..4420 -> 0.5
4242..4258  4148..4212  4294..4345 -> -0.7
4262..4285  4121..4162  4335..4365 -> 0.6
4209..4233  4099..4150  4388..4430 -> 2.6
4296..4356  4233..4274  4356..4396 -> 2.5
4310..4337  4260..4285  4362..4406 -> 0.5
